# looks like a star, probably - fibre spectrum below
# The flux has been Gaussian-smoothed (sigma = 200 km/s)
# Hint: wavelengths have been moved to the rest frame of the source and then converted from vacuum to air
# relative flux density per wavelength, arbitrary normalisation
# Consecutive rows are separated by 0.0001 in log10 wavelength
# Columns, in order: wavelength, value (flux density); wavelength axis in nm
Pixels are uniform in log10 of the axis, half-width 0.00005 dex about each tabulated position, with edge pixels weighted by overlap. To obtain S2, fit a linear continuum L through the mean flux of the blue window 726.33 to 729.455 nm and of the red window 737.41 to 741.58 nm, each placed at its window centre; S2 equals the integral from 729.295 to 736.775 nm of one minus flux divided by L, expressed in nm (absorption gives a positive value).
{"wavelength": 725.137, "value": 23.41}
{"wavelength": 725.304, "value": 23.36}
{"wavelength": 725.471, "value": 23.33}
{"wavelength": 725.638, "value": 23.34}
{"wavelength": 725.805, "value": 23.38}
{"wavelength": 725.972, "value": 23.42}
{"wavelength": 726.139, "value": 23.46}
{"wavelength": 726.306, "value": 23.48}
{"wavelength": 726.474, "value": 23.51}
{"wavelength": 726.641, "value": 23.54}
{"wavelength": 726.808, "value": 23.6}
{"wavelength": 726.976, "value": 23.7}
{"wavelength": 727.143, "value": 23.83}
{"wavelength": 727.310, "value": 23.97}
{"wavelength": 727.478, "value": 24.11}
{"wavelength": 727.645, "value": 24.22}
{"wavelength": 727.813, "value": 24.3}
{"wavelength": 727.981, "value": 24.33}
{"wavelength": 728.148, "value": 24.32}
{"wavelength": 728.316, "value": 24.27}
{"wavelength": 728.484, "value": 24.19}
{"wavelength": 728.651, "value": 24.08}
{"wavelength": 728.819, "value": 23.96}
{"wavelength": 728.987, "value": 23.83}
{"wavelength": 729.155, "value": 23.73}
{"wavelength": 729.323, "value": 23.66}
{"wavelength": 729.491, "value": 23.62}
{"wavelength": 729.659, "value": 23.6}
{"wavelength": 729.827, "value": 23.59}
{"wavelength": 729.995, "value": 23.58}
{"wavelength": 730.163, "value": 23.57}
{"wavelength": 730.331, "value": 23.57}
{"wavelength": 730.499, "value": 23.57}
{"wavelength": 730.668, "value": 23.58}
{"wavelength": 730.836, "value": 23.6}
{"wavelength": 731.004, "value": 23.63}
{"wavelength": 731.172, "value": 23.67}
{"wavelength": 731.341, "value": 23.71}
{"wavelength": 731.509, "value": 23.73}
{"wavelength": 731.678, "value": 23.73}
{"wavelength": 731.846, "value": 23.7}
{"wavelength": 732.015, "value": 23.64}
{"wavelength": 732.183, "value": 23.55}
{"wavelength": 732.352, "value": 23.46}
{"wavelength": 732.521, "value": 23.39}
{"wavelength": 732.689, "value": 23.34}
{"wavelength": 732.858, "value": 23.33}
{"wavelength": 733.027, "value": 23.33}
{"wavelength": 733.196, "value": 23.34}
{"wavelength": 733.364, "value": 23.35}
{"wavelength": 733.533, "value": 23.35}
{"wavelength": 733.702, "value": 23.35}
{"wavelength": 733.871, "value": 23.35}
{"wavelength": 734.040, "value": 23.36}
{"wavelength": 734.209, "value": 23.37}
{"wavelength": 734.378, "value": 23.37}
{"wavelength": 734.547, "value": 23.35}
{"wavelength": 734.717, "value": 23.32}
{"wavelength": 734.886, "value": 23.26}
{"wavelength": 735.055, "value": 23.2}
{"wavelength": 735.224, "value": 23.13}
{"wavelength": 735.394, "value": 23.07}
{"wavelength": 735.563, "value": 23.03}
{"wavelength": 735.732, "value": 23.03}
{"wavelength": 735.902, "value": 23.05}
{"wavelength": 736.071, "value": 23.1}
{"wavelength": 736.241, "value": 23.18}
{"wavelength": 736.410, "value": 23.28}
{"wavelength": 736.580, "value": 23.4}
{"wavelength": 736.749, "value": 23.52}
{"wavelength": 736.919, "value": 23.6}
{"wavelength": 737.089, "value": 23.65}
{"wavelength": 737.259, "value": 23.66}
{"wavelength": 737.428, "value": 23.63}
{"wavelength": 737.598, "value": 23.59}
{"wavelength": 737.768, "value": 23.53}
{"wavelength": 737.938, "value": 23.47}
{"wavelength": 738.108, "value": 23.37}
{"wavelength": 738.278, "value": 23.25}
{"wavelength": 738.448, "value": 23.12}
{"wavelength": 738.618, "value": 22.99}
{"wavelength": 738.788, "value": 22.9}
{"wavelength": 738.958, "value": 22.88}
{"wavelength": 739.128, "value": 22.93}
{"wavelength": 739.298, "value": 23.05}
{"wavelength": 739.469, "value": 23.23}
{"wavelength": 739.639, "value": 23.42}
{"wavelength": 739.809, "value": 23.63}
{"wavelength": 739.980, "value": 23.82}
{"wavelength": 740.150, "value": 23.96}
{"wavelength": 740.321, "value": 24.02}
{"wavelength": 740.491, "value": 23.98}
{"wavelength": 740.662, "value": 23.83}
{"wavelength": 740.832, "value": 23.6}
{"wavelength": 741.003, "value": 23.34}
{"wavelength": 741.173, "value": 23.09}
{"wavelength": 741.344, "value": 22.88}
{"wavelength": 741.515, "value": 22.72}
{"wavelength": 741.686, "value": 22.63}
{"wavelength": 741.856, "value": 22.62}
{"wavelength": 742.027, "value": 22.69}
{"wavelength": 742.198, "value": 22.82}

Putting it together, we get 0.08 nm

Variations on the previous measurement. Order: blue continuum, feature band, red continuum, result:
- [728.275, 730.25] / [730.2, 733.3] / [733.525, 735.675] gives 0.00 nm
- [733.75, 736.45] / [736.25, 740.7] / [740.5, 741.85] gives -0.05 nm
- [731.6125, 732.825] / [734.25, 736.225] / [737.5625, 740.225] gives 0.02 nm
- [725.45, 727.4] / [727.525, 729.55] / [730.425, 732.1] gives -0.04 nm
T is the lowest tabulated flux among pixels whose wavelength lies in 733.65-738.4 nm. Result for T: 23.03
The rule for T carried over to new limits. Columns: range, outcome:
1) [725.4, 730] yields 23.33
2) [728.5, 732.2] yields 23.55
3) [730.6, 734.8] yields 23.32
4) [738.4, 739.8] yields 22.88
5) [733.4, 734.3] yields 23.35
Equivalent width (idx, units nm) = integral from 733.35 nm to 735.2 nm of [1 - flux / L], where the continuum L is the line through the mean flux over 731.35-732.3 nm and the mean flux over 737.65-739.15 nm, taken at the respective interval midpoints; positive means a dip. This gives 0.01 nm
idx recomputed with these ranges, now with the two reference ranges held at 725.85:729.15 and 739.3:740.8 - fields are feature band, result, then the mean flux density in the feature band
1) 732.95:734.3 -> 0.025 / 23.4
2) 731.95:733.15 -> 0.019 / 23.4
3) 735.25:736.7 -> 0.037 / 23.2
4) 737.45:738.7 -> 0.020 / 23.3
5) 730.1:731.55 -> 0.013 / 23.6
